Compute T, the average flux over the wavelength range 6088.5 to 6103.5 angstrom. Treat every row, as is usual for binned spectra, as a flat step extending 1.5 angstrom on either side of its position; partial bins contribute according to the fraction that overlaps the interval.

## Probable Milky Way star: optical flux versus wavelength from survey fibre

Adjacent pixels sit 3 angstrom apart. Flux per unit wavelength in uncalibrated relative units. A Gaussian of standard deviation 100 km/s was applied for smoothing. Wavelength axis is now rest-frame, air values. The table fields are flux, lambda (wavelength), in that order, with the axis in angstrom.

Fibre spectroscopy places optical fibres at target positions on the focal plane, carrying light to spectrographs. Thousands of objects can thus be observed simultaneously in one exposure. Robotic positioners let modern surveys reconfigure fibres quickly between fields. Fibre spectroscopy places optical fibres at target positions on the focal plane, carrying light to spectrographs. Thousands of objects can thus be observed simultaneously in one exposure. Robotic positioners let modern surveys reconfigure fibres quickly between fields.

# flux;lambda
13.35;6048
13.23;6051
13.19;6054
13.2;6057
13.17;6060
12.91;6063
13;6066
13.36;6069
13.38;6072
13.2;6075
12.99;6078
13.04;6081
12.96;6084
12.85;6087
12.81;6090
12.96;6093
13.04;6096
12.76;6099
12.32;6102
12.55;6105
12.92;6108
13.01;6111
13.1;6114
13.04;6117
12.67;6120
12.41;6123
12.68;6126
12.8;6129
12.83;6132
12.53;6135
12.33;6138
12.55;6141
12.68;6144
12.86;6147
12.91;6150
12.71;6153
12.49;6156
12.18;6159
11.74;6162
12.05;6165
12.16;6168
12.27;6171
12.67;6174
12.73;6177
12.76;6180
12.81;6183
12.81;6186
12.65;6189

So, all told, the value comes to 12.8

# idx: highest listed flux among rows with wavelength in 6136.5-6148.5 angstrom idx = 12.86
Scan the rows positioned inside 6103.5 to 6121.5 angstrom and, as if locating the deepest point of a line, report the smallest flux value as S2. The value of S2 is 12.55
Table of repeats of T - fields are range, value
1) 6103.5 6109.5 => 12.7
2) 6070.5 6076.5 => 13.3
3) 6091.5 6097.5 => 13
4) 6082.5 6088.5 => 12.9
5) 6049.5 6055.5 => 13.2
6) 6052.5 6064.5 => 13.1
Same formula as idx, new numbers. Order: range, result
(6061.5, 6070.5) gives 13.36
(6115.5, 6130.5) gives 13.04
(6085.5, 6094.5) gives 12.96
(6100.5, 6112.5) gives 13.01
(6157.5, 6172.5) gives 12.27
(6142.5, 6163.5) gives 12.91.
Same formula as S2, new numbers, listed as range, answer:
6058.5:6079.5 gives 12.91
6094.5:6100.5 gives 12.76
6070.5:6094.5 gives 12.81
